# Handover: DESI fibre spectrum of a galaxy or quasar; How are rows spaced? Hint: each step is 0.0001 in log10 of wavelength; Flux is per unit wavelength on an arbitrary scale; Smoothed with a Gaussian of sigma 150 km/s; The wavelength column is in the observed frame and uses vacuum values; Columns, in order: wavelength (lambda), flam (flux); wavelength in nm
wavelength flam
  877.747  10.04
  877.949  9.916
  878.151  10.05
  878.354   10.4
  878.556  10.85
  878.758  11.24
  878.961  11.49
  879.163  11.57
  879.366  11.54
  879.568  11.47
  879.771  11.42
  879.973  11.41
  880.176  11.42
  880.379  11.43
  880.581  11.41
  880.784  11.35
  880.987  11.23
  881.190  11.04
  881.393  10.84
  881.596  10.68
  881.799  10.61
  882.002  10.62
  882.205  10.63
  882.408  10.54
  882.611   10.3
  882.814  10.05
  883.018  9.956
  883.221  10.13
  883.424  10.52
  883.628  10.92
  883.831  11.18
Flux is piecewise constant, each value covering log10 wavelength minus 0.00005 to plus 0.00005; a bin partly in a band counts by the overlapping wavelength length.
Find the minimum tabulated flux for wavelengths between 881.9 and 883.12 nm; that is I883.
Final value 9.956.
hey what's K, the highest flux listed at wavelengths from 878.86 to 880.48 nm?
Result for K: 11.57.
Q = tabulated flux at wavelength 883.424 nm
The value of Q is 10.52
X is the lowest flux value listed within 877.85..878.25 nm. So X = 9.916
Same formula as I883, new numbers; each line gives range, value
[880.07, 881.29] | 11.04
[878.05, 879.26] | 10.05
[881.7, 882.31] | 10.61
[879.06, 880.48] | 11.41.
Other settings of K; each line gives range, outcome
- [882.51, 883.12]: 10.3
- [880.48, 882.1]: 11.41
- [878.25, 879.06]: 11.49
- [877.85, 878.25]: 10.05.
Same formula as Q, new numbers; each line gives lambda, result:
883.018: 9.956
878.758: 11.24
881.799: 10.61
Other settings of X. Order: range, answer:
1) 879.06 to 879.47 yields 11.54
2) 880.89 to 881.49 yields 10.84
